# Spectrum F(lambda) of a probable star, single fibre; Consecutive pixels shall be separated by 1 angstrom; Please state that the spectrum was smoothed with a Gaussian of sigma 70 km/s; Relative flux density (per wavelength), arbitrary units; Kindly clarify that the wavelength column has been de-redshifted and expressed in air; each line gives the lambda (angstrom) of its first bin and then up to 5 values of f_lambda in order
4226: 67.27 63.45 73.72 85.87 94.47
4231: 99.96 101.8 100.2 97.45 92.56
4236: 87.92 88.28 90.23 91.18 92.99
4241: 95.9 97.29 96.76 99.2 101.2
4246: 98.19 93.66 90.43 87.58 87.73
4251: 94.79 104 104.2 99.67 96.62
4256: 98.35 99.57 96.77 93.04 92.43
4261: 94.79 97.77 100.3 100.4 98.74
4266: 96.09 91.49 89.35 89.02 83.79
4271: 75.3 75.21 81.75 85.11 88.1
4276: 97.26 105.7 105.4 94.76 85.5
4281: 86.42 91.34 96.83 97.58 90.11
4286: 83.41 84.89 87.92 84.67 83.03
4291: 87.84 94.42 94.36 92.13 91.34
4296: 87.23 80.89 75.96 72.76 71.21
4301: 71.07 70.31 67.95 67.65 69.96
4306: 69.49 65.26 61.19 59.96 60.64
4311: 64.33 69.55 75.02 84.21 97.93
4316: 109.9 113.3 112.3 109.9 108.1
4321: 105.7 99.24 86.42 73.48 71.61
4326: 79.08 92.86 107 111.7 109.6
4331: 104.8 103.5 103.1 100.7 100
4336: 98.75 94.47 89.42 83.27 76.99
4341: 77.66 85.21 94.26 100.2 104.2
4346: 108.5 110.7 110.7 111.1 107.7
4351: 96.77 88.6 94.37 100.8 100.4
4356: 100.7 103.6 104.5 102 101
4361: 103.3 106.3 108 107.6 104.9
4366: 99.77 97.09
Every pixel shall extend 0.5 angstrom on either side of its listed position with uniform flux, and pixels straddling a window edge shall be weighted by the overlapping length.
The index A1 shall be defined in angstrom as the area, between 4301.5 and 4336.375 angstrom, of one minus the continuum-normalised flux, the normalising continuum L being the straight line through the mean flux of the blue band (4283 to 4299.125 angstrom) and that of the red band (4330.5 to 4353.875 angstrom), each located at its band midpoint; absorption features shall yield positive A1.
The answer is 1.9 angstrom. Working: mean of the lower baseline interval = 87.4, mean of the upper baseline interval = 97.7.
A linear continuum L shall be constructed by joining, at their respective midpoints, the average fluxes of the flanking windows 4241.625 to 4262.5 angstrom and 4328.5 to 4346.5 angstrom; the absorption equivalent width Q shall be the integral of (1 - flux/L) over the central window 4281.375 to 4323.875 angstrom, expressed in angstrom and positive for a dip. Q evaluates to 5.44 angstrom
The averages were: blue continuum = 96.4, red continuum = 97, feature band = 84.4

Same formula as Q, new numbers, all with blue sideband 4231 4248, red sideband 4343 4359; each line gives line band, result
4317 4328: 0.6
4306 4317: 2.6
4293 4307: 3.2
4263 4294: 2.4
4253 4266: -0.1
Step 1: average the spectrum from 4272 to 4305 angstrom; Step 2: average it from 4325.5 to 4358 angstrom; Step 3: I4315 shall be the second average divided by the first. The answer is 1.15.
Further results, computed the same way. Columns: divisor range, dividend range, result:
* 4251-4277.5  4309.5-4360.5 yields 1.03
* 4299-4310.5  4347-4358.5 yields 1.52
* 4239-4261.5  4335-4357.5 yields 1.01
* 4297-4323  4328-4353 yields 1.21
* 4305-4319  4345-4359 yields 1.27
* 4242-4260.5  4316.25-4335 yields 1.03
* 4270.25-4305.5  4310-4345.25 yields 1.10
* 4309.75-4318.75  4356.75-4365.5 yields 1.18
